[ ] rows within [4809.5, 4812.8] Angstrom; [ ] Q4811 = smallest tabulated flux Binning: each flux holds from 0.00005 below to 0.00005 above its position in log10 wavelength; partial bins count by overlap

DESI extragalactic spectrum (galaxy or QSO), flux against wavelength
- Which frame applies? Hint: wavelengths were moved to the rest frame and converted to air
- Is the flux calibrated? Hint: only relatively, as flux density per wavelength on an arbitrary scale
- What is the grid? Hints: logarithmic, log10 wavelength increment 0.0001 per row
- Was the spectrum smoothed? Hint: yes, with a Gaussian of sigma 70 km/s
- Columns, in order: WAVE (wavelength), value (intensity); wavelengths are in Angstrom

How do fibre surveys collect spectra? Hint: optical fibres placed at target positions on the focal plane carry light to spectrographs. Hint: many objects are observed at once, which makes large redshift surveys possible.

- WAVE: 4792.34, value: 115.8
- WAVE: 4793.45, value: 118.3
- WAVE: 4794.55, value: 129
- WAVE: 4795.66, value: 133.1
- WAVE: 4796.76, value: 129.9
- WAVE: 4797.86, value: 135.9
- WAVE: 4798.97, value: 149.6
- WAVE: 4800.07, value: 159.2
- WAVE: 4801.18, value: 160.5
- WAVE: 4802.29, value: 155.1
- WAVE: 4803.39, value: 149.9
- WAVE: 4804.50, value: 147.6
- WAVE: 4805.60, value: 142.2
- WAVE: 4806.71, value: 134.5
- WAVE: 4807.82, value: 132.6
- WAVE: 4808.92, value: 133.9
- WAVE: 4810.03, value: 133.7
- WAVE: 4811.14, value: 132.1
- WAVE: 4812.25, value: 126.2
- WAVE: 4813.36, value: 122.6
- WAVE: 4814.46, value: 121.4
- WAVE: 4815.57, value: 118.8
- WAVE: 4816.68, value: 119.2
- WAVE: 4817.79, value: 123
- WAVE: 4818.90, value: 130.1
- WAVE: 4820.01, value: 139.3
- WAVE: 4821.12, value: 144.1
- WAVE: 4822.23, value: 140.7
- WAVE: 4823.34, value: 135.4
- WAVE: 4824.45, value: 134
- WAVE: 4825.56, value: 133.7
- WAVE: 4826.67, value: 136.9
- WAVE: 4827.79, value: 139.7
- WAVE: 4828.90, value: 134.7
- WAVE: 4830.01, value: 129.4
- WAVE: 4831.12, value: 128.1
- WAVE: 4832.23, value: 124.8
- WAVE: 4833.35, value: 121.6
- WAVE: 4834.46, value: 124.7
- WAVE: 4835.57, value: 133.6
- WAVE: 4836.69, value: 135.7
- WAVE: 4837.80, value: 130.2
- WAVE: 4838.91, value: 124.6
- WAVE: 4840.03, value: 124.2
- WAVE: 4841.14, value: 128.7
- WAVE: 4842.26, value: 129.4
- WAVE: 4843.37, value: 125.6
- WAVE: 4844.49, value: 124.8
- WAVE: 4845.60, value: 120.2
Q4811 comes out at 126.2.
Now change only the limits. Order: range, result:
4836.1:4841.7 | 124.2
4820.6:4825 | 134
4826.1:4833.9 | 121.6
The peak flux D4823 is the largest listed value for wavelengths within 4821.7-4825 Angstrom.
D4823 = 140.7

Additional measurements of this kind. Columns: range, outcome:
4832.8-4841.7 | 135.7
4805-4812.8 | 142.2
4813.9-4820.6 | 139.3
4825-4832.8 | 139.7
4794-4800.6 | 159.2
